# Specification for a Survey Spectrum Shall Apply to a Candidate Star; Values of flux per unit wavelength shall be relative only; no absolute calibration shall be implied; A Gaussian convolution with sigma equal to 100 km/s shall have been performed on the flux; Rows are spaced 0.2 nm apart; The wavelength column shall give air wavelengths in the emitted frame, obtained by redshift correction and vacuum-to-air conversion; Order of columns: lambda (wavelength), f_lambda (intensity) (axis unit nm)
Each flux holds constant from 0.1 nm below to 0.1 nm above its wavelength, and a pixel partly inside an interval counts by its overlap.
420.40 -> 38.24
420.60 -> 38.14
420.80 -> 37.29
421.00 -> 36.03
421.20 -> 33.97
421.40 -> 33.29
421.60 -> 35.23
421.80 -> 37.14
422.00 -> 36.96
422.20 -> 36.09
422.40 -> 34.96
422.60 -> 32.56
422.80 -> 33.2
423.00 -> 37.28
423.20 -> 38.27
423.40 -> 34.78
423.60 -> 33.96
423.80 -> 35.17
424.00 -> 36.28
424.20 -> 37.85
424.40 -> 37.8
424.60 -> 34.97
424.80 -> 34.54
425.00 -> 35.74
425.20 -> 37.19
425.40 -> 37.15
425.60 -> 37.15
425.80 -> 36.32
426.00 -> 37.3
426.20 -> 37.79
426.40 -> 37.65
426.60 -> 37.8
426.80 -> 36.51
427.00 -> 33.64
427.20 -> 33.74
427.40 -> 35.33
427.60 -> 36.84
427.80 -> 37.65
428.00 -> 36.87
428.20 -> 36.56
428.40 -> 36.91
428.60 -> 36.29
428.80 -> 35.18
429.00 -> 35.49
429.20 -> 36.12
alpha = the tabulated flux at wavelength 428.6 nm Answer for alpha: 36.29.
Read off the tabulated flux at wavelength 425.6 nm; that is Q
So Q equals 37.15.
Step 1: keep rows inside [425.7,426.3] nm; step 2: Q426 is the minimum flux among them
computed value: 36.32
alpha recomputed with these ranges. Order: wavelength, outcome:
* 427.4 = 35.33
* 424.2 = 37.85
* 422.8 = 33.2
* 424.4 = 37.8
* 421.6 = 35.23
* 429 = 35.49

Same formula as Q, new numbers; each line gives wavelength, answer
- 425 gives 35.74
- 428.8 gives 35.18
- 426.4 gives 37.65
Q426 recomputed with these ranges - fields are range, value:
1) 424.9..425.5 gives 35.74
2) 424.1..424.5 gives 37.8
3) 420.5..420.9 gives 37.29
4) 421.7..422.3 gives 36.09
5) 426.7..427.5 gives 33.64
